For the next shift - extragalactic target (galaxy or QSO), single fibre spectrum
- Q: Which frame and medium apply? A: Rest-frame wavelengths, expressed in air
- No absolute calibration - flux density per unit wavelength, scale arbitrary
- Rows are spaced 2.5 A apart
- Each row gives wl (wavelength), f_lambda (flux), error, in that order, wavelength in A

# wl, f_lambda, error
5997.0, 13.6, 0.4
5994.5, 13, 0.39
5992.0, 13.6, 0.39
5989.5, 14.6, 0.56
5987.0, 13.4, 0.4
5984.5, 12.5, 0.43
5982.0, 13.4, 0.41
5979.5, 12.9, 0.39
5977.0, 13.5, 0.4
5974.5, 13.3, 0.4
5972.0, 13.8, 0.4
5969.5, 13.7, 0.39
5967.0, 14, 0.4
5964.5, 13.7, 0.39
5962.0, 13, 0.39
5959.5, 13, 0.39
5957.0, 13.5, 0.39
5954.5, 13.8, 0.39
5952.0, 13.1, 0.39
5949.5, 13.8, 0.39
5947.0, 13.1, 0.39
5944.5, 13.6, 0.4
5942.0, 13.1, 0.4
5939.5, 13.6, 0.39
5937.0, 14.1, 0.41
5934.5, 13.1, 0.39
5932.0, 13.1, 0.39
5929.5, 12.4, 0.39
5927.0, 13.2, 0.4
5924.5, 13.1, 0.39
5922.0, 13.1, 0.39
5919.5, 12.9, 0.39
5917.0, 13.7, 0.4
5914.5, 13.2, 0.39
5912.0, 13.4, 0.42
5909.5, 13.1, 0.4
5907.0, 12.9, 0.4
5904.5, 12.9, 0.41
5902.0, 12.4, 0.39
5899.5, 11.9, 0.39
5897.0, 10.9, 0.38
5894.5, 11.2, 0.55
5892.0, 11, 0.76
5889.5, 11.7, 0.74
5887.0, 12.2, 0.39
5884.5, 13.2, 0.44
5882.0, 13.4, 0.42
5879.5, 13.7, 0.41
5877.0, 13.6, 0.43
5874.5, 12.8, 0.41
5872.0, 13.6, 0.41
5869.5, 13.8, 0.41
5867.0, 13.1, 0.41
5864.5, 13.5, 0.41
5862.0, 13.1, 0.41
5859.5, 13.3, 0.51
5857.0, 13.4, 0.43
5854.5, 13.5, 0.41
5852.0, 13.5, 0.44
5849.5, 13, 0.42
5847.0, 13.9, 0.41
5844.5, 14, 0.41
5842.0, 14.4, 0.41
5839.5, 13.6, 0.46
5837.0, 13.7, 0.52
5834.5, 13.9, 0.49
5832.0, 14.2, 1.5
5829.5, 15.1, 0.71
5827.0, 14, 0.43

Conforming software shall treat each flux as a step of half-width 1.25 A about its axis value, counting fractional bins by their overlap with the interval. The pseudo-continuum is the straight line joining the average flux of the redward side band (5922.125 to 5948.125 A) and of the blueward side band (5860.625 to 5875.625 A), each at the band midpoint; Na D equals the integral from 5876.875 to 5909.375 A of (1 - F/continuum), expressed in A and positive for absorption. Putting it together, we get 2.3 A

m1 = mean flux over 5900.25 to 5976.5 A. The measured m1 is 13.3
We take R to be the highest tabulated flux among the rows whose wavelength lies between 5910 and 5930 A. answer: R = 13.7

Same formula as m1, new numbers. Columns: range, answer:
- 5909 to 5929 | 13.2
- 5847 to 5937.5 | 12.9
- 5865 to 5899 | 12.6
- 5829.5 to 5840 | 14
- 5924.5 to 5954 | 13.3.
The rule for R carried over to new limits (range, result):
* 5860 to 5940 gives 14.1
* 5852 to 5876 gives 13.8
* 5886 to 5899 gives 12.2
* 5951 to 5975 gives 14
